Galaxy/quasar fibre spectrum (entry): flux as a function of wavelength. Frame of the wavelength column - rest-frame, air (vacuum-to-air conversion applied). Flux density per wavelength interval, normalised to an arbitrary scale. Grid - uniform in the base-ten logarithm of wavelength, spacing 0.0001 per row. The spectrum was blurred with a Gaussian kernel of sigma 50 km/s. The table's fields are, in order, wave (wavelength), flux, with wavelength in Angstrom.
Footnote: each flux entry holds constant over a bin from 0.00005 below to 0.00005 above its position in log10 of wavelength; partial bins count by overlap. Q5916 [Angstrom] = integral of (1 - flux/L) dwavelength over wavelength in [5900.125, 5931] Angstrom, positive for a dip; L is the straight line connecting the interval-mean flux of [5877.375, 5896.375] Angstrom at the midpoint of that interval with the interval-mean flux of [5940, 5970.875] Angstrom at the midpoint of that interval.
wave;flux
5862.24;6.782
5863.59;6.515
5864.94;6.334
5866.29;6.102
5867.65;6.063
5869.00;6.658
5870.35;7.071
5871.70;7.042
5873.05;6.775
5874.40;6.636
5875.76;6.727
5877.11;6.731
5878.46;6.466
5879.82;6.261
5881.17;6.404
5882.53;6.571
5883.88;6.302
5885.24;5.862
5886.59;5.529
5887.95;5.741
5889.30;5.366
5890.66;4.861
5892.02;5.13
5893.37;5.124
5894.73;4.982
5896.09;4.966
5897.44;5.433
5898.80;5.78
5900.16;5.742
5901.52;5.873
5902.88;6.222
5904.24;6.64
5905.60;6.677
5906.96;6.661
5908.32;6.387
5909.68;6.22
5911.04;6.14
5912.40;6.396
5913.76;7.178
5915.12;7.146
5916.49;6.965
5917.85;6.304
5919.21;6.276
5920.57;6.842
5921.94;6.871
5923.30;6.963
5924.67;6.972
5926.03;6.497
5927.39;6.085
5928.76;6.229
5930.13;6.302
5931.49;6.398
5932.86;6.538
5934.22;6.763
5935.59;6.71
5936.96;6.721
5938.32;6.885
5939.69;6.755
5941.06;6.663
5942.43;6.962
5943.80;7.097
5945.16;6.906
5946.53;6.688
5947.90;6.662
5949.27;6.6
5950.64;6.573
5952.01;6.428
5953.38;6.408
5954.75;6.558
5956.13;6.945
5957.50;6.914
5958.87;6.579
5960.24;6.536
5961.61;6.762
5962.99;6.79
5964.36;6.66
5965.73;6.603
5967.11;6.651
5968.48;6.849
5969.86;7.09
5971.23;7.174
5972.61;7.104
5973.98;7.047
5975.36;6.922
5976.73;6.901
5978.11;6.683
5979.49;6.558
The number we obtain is -1.9 Angstrom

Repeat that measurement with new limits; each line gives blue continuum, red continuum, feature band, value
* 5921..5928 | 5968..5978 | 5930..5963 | 0.7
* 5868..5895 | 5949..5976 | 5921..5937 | -0.2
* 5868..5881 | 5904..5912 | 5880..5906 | 3.2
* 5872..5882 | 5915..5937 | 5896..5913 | 1.2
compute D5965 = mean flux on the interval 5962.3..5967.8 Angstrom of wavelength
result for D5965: 6.68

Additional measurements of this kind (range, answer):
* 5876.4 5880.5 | 6.49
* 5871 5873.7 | 6.92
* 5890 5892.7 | 5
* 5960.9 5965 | 6.73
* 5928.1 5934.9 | 6.45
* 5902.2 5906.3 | 6.51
